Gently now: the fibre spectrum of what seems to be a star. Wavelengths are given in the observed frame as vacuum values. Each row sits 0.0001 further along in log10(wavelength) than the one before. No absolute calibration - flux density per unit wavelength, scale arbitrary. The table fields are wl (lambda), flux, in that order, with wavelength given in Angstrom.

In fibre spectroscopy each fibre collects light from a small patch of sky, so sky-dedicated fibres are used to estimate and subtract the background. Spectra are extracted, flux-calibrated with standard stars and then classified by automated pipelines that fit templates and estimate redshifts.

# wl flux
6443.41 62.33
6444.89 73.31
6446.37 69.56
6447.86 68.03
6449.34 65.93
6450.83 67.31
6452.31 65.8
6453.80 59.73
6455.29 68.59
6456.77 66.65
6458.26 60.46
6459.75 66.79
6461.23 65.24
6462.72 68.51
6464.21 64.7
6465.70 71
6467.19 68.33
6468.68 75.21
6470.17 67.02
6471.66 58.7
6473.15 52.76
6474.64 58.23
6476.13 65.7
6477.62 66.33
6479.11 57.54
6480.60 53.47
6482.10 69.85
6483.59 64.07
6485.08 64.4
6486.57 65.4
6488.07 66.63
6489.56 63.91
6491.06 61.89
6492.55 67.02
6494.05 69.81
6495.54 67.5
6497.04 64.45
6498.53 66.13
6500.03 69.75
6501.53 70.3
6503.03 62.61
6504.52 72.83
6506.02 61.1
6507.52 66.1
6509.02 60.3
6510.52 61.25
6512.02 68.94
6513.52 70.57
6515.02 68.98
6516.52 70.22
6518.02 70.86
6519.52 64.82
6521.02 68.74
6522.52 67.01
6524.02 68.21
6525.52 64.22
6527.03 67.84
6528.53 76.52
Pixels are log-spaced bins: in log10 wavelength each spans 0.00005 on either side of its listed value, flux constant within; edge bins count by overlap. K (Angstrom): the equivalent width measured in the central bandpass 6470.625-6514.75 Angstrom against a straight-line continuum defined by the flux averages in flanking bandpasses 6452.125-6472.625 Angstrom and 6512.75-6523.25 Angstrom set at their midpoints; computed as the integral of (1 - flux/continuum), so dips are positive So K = 2.01 Angstrom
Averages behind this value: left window 66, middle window 64.5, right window 68.8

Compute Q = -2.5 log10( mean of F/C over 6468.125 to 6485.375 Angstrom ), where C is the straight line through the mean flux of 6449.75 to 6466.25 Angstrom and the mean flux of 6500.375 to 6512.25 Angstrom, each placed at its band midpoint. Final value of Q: 0.05 mag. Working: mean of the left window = 65.8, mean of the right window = 65.4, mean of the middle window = 62.6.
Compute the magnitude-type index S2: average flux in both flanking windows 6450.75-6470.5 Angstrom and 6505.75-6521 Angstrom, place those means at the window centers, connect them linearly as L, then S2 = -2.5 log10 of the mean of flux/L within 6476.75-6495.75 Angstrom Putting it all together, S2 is 0.038 mag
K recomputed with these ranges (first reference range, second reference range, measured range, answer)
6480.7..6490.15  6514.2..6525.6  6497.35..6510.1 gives 0.13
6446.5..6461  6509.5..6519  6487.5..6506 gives 0.21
